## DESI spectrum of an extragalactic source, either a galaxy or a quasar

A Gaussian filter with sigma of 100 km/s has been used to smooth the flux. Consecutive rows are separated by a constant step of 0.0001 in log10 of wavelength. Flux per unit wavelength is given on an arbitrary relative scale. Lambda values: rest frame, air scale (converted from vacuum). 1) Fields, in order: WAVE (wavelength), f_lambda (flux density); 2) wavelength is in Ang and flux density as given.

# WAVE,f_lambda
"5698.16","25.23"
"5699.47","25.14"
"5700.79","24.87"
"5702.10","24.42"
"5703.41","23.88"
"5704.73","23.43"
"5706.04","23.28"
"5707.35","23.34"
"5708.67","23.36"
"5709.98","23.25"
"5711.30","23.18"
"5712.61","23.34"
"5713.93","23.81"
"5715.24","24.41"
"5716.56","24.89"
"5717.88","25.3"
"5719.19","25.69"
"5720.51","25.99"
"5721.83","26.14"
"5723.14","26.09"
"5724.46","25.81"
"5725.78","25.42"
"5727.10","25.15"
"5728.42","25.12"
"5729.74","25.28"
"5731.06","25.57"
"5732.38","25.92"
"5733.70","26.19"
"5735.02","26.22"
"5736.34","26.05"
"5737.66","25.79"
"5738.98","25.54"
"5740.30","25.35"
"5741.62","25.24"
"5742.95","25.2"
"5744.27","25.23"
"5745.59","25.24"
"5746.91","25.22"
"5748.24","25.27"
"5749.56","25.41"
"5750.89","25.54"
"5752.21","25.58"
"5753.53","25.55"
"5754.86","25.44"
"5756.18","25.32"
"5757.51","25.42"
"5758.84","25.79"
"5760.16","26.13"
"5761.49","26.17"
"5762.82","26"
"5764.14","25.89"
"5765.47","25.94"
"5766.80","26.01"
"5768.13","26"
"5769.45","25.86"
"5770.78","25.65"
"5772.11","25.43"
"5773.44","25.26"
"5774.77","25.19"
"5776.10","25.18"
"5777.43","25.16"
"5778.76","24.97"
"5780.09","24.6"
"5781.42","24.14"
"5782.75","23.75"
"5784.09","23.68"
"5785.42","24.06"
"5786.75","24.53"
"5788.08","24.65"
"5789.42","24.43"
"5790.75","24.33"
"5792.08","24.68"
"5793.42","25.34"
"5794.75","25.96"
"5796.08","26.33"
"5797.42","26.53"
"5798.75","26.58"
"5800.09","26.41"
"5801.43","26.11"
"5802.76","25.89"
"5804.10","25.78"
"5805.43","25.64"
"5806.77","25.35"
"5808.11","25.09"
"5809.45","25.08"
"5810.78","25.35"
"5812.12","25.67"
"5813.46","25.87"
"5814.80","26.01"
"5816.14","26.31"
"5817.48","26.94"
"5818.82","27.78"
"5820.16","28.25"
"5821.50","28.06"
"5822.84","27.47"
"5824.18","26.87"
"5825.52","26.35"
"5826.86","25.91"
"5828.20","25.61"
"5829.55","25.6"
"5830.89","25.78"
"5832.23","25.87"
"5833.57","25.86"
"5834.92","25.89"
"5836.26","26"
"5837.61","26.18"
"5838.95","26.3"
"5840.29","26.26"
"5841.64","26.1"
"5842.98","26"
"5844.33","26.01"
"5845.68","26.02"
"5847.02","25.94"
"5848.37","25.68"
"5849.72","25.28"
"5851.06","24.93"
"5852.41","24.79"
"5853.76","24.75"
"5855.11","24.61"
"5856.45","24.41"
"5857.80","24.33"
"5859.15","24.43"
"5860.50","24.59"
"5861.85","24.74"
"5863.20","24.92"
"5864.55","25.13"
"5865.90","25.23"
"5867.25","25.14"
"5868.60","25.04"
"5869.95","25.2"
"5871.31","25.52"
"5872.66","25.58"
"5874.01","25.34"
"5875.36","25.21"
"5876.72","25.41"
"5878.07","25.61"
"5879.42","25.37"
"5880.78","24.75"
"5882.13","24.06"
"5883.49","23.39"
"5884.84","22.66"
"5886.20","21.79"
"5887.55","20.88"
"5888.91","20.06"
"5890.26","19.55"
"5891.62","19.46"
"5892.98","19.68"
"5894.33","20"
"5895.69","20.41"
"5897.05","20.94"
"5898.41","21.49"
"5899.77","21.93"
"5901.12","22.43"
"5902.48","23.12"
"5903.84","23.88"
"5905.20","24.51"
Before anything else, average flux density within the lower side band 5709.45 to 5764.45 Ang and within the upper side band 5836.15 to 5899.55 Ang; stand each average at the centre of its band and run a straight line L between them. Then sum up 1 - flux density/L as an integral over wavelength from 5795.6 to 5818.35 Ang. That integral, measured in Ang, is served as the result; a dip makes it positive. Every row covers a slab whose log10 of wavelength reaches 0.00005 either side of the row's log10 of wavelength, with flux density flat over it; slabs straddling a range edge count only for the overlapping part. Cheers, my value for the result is -1.2 Ang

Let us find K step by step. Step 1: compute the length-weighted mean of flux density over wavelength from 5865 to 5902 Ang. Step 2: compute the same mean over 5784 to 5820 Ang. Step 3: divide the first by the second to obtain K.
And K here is 0.90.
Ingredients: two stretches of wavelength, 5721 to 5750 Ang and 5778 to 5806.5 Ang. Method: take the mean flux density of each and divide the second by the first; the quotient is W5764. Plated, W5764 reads 0.98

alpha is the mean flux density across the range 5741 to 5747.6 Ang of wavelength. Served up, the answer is 25.2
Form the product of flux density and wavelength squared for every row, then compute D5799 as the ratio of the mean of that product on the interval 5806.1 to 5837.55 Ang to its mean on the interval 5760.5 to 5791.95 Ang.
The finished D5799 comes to 1.1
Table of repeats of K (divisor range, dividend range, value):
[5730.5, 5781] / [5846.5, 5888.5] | 0.96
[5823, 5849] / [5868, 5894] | 0.90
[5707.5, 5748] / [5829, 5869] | 1.01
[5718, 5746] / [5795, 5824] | 1.03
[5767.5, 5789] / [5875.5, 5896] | 0.90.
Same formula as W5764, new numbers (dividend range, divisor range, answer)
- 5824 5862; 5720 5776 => 1.00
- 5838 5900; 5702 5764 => 0.96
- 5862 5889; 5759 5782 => 0.96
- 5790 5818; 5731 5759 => 1.01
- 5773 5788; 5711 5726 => 0.98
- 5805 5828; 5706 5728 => 1.07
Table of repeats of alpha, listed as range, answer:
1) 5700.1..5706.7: 24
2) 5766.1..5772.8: 25.8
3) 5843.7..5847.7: 26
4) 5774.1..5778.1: 25.2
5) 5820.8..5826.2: 27.2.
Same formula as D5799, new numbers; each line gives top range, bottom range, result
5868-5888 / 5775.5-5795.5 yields 1.02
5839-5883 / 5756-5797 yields 1.03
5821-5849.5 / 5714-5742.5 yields 1.06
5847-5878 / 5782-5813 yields 1.01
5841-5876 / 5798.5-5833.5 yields 0.98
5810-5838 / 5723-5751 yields 1.06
